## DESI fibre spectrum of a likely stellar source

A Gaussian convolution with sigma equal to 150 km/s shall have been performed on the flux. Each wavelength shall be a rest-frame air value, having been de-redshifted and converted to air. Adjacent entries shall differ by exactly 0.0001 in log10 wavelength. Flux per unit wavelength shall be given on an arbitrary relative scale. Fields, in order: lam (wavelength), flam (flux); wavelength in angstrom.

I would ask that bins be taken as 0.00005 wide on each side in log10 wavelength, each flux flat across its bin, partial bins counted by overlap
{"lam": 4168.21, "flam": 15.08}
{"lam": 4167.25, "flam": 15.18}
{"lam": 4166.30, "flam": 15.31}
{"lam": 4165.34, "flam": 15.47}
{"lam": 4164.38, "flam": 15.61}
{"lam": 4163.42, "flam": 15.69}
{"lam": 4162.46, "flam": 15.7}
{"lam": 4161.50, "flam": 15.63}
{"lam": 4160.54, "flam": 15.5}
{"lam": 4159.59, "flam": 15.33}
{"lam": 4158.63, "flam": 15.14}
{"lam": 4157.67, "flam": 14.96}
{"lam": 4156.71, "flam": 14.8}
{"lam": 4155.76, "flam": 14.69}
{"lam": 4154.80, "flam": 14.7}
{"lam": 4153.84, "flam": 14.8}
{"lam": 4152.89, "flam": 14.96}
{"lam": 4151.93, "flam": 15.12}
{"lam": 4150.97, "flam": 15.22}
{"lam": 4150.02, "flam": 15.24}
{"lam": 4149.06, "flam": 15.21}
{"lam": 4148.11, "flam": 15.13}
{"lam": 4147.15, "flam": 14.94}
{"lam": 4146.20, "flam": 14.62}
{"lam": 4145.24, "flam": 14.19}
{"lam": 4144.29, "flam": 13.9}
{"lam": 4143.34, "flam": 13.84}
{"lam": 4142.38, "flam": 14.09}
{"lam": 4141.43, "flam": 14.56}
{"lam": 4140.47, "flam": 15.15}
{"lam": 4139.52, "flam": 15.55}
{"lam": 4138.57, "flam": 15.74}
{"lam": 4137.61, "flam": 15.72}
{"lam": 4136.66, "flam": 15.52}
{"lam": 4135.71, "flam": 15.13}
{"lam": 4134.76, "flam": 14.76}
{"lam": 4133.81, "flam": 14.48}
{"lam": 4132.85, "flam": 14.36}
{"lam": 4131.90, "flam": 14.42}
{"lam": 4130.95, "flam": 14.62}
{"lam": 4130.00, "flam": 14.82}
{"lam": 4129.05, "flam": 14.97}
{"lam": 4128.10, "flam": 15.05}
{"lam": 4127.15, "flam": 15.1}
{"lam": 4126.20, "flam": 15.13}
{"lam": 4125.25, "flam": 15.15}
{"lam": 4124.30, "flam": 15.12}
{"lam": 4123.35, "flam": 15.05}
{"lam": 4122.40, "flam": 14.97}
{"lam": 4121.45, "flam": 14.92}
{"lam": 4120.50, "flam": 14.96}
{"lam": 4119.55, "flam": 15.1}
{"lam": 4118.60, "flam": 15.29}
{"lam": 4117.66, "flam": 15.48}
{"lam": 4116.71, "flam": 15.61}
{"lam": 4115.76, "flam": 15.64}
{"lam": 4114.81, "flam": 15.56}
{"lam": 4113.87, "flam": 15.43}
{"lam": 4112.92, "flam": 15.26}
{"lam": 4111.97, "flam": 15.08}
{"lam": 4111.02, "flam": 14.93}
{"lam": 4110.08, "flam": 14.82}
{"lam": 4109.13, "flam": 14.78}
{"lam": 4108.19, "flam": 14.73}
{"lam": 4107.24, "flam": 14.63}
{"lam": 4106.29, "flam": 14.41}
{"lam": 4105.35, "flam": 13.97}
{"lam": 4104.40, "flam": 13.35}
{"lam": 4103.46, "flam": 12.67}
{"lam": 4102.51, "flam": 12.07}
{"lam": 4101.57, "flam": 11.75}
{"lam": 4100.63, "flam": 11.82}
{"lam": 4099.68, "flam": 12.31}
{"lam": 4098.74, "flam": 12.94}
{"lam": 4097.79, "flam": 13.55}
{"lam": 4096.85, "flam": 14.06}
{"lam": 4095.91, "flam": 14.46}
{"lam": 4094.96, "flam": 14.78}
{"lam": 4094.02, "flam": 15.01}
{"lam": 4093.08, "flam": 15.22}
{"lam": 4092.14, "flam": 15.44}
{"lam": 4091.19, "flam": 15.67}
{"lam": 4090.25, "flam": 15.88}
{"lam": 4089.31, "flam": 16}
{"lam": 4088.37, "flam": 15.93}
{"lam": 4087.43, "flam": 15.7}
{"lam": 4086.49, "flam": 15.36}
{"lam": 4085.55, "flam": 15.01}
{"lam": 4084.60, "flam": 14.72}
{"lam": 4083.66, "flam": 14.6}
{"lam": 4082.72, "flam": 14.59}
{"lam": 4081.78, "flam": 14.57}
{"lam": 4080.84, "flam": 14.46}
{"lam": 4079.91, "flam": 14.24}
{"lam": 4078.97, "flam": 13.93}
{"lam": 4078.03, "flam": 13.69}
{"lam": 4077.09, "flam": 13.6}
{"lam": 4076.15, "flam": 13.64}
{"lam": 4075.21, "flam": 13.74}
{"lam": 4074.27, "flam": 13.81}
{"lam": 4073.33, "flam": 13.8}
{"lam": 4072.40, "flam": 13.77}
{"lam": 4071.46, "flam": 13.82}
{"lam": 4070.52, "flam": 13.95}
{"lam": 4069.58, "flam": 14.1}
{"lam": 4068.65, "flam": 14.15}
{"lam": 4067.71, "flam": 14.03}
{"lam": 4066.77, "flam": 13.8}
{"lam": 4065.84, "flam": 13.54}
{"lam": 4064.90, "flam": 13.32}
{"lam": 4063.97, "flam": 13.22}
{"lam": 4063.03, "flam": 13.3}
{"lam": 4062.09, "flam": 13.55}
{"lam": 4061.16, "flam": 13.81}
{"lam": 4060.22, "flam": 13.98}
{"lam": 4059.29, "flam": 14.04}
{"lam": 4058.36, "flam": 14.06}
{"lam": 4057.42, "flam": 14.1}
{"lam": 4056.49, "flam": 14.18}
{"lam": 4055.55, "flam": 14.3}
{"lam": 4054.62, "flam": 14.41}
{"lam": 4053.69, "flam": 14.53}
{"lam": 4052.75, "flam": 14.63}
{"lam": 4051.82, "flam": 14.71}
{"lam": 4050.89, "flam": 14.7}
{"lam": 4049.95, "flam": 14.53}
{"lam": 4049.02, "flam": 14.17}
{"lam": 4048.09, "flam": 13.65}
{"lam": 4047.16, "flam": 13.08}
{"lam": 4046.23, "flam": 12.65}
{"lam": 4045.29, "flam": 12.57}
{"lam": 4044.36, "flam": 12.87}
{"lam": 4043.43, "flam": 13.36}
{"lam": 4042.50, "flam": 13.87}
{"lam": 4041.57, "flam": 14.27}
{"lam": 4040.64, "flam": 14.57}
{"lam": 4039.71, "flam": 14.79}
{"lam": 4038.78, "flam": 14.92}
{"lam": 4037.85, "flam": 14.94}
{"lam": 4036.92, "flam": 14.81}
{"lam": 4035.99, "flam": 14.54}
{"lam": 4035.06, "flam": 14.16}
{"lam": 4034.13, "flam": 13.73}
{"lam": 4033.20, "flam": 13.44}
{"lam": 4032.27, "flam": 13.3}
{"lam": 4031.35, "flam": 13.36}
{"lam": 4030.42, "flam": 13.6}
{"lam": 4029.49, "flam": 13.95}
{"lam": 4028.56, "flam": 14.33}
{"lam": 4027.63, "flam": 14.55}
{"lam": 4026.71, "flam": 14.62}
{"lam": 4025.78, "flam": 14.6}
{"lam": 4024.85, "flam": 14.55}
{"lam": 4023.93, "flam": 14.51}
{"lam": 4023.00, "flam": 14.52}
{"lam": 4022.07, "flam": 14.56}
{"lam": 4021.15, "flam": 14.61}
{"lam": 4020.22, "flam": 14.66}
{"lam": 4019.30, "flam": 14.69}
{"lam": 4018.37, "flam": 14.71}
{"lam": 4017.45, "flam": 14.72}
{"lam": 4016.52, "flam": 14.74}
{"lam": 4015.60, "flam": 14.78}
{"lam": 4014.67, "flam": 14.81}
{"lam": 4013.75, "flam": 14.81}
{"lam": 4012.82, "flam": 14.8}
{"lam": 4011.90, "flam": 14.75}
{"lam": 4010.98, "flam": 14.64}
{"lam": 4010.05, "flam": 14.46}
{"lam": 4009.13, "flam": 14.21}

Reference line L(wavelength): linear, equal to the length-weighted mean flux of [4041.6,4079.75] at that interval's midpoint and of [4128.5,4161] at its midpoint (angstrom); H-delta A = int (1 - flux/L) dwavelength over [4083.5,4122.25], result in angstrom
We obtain -0.67 angstrom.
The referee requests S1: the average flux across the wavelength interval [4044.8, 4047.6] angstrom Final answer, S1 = 12.7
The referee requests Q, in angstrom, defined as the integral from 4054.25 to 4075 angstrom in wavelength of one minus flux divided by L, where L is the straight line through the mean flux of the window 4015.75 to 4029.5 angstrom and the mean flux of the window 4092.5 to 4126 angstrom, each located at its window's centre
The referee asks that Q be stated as 0.9 angstrom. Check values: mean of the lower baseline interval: 14.6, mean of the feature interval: 13.9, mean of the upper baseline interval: 14.4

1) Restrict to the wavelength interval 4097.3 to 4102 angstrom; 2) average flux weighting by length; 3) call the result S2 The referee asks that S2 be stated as 12.5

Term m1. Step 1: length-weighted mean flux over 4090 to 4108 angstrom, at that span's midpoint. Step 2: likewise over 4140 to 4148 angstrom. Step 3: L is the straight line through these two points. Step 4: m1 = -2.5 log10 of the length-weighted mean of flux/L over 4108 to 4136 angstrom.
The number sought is -0.065 mag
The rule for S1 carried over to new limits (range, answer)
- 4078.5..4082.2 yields 14.3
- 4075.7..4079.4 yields 13.7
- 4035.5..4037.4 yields 14.7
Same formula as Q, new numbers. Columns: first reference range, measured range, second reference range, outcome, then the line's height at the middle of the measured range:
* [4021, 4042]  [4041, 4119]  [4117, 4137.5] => 2.41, 14.7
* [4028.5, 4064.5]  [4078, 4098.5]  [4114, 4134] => -0.44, 14.6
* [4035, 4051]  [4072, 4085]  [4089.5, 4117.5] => 0.12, 14.2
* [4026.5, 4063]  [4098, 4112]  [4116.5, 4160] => 1.01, 14.6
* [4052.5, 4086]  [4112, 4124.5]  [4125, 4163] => -0.54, 14.6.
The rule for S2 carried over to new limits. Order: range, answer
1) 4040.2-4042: 14.4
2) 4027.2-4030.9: 14.1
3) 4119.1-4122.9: 15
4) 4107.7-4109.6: 14.8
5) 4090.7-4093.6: 15.4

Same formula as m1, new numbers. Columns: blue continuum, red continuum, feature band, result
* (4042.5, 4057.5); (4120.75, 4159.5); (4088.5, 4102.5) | 0.02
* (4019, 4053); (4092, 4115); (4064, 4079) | 0.03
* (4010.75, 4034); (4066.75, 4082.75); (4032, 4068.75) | 0.02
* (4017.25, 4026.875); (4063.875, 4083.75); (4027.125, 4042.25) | 0.02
